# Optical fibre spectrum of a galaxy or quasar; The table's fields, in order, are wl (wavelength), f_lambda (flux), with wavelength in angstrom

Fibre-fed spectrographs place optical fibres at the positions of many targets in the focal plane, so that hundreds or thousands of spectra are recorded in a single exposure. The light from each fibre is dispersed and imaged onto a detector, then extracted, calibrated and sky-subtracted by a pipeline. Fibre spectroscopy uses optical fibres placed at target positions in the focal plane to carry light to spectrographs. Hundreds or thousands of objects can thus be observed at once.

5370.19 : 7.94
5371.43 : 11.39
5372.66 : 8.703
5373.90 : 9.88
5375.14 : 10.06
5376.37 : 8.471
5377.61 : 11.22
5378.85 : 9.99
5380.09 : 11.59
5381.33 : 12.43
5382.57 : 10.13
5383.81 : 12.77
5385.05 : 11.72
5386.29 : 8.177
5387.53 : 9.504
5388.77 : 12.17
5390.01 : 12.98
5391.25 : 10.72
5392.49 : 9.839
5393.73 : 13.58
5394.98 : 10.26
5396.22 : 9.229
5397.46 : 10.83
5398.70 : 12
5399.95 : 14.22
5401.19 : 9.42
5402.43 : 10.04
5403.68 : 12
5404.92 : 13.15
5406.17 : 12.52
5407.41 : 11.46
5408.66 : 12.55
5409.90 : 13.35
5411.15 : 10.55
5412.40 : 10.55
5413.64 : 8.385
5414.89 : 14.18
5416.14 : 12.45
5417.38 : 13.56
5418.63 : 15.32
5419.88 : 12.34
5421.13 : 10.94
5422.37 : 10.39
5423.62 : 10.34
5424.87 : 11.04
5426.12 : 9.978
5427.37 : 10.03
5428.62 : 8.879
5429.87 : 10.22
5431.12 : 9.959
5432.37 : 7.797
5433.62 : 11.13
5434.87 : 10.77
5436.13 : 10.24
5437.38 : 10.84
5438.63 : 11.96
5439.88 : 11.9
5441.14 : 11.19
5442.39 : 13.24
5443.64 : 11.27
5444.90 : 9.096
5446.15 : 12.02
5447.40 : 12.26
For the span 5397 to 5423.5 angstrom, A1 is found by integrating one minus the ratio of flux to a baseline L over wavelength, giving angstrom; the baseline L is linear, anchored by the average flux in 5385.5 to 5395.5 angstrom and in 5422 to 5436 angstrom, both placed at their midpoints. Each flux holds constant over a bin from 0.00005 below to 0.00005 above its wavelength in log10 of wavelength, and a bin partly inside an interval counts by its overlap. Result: -3.6 angstrom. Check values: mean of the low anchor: 10.9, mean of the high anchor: 10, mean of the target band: 11.9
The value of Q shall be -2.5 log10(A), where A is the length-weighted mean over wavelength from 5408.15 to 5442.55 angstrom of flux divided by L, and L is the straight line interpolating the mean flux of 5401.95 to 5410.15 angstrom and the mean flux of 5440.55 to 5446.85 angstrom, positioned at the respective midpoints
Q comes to 0.05 mag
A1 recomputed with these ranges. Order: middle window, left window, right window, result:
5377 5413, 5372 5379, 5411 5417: -2.7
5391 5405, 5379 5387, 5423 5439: -0.6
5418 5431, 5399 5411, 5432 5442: 0.5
